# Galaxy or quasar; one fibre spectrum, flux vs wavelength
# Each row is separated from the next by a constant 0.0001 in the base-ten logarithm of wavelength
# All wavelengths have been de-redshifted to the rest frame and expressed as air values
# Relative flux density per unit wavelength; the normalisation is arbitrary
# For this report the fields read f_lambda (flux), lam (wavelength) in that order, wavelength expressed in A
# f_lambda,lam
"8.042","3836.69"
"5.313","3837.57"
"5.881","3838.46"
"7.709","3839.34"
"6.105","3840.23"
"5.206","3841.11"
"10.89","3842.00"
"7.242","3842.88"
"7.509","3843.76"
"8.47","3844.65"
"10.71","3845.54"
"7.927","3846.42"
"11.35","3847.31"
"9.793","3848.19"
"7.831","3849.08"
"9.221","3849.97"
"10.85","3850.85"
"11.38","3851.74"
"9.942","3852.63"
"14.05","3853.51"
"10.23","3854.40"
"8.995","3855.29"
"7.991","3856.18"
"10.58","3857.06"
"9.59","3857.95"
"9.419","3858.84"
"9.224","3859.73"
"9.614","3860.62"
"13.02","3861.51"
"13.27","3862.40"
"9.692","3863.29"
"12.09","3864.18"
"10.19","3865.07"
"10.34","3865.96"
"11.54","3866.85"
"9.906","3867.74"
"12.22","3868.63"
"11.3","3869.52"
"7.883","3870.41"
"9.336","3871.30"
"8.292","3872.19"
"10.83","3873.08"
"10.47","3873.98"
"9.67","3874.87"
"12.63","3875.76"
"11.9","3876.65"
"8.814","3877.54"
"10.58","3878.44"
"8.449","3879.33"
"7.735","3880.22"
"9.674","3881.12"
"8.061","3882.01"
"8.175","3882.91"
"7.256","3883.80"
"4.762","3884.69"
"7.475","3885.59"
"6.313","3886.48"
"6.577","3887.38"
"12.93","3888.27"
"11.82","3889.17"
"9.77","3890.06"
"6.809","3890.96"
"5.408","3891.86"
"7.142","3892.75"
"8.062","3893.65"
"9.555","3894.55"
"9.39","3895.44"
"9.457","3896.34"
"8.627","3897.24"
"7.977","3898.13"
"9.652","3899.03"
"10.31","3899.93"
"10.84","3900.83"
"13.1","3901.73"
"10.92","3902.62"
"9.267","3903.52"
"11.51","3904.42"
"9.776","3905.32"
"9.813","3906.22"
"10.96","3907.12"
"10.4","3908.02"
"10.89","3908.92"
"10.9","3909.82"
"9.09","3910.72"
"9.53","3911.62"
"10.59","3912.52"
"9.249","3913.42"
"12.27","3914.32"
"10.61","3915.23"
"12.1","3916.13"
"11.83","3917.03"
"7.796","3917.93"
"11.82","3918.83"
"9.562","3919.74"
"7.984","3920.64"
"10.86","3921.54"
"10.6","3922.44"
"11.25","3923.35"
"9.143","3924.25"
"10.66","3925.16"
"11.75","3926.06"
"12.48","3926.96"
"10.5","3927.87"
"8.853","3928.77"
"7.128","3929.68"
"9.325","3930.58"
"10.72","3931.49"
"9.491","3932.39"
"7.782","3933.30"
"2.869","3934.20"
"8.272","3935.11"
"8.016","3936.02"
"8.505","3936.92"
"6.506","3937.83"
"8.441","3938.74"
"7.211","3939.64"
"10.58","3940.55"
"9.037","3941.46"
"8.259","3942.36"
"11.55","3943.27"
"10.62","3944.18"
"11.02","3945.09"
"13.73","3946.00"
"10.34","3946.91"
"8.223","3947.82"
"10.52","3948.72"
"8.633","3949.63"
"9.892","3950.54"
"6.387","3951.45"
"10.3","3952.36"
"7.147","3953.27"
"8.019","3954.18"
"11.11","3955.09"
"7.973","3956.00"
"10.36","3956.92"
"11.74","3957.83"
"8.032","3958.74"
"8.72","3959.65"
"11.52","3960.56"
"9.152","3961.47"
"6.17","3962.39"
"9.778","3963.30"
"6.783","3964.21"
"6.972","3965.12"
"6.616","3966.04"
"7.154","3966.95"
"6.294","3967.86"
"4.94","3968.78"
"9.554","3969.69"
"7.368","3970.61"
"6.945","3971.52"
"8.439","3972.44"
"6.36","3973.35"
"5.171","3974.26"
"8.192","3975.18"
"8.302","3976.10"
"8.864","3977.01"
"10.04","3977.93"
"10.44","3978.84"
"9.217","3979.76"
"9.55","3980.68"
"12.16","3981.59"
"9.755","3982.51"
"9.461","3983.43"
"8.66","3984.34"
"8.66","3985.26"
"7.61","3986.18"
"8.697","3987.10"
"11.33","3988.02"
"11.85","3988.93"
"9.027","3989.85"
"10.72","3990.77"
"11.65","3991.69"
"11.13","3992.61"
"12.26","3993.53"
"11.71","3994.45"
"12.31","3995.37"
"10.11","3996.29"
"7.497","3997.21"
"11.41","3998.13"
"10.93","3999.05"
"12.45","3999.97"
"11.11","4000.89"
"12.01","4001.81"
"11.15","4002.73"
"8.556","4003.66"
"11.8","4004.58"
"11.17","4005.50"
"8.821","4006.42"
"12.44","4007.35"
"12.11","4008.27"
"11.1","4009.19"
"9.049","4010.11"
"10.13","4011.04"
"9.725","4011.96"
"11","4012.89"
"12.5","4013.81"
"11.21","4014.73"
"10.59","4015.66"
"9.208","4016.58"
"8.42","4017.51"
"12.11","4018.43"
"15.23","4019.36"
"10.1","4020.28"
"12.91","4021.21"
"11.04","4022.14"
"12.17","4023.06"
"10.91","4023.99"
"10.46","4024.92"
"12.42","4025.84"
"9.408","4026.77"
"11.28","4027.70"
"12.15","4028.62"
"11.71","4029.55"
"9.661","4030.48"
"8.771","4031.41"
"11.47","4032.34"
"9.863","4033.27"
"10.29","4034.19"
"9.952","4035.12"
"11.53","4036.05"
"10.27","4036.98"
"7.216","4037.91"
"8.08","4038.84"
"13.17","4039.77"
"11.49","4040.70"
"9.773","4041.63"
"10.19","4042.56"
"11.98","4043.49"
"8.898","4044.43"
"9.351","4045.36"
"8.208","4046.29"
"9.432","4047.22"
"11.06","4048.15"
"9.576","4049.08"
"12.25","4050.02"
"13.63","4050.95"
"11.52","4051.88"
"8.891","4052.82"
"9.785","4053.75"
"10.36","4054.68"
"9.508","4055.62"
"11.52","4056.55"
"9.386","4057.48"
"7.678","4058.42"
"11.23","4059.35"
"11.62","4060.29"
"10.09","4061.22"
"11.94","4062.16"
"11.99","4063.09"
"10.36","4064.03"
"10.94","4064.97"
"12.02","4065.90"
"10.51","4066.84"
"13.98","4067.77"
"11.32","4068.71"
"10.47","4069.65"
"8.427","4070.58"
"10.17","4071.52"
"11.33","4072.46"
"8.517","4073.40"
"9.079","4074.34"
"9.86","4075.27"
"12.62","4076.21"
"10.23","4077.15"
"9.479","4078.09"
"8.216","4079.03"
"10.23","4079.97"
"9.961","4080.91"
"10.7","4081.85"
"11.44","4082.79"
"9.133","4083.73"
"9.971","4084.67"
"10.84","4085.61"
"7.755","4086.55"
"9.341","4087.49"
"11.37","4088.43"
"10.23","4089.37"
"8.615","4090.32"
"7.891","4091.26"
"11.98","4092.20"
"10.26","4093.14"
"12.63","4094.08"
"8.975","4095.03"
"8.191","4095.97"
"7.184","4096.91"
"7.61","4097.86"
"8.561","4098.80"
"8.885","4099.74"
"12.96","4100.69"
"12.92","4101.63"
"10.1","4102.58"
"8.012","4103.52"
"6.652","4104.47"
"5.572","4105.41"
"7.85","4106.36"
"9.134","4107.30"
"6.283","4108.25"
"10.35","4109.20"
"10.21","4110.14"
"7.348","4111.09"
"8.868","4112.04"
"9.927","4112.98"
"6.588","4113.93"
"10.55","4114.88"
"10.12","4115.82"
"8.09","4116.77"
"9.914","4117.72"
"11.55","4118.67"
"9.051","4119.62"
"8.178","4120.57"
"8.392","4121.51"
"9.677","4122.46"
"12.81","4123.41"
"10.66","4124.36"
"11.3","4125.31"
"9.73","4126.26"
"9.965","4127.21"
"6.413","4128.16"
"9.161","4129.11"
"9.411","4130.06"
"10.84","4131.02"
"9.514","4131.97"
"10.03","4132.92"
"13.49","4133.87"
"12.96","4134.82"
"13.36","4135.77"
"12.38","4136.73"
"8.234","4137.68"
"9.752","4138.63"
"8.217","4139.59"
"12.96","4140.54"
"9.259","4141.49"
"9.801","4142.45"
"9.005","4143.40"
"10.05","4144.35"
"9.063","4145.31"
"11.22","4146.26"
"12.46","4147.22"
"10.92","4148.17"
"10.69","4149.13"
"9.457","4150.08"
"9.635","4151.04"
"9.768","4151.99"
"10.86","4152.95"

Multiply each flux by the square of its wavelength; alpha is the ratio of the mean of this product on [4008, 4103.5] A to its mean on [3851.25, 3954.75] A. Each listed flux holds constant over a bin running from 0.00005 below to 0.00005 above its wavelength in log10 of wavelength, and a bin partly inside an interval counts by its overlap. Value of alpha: 1.16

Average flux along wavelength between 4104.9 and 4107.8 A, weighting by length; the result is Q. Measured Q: 7.5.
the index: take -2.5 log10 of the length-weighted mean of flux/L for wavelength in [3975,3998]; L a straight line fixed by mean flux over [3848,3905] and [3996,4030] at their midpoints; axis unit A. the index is 0.076 mag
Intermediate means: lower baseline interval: 9.68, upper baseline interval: 11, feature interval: 10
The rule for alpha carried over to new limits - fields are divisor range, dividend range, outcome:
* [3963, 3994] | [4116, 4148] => 1.25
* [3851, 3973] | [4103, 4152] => 1.14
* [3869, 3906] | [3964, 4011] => 1.09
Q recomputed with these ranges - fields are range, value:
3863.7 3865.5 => 11.1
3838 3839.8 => 6.75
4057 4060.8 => 9.99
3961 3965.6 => 7.77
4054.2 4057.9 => 10.2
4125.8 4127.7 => 9.82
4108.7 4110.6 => 10.2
